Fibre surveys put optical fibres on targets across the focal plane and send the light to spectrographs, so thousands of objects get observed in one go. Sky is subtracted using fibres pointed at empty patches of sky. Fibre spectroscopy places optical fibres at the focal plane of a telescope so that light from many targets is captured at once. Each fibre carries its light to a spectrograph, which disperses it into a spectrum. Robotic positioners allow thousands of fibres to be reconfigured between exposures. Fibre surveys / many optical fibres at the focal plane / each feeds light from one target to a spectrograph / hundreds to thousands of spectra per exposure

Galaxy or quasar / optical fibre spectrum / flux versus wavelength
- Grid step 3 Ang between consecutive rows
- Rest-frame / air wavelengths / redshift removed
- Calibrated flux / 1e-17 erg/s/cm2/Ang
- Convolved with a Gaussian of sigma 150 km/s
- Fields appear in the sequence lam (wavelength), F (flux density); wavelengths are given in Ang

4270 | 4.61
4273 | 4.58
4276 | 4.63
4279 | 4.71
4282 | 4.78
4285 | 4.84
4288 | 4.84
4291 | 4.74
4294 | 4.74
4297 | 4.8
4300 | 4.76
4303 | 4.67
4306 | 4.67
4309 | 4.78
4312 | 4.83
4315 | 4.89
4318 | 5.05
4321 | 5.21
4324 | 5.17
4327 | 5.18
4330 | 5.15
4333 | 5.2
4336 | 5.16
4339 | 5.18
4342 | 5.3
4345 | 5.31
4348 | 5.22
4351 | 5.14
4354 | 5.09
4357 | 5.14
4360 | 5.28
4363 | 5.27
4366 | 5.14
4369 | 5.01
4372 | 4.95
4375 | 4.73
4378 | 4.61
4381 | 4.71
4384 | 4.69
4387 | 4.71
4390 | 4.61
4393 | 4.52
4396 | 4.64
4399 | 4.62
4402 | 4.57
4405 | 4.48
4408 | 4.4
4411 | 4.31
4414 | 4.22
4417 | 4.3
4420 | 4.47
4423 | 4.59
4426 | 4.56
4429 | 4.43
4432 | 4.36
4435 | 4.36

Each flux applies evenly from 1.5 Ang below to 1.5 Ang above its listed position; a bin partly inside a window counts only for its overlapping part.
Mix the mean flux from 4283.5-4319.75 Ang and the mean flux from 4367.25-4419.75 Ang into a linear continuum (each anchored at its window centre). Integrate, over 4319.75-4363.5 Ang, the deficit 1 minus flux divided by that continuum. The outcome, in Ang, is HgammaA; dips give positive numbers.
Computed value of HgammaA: -4.5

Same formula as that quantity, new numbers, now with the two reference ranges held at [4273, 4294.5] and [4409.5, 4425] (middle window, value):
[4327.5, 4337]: -1.15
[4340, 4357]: -2.37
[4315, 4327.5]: -1.28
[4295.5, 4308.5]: -0.10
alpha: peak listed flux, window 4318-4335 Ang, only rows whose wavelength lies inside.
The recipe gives 5.21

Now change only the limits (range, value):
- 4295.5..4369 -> 5.31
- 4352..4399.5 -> 5.28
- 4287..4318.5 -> 5.05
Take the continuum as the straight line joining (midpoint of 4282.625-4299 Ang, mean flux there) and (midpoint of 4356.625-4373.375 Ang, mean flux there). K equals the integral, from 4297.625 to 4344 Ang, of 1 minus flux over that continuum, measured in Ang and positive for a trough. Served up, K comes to -0.8 Ang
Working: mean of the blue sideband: 4.79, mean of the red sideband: 5.13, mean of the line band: 5.01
